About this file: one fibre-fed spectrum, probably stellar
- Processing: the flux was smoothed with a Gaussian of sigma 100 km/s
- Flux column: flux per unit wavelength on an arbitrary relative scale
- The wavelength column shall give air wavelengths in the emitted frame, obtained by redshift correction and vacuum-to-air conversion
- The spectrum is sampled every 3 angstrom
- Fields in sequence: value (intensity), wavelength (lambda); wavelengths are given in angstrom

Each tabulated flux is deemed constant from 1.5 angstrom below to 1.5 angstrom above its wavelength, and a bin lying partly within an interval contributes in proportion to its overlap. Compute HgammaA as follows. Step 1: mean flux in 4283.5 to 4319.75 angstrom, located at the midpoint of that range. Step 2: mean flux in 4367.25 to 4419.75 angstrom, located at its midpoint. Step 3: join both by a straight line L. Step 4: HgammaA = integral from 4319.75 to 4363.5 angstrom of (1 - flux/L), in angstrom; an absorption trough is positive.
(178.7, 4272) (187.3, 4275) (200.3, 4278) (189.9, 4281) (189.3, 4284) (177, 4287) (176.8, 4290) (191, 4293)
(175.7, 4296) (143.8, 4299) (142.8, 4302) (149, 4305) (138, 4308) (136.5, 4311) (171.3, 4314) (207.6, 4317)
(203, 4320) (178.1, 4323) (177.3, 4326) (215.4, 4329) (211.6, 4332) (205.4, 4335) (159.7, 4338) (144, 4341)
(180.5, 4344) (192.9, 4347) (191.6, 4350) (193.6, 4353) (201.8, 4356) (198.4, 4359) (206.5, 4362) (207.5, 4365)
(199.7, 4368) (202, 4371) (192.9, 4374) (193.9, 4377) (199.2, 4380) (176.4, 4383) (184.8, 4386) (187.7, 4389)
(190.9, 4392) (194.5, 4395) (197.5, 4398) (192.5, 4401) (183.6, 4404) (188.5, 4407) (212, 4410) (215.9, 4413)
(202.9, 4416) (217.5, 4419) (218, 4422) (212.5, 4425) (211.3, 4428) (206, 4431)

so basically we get -2.6 angstrom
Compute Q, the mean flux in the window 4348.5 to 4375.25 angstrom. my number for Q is 199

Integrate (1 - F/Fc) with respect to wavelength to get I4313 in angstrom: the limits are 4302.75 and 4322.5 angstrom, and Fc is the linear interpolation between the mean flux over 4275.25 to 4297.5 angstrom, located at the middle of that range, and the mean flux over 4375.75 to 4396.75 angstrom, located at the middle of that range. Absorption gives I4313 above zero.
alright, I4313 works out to 2.1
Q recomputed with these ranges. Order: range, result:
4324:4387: 192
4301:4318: 156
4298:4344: 173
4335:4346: 169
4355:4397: 195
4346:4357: 195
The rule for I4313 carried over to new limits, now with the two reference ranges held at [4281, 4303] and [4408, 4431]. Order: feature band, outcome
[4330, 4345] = 0.4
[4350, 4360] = -0.3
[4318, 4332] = -1.0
